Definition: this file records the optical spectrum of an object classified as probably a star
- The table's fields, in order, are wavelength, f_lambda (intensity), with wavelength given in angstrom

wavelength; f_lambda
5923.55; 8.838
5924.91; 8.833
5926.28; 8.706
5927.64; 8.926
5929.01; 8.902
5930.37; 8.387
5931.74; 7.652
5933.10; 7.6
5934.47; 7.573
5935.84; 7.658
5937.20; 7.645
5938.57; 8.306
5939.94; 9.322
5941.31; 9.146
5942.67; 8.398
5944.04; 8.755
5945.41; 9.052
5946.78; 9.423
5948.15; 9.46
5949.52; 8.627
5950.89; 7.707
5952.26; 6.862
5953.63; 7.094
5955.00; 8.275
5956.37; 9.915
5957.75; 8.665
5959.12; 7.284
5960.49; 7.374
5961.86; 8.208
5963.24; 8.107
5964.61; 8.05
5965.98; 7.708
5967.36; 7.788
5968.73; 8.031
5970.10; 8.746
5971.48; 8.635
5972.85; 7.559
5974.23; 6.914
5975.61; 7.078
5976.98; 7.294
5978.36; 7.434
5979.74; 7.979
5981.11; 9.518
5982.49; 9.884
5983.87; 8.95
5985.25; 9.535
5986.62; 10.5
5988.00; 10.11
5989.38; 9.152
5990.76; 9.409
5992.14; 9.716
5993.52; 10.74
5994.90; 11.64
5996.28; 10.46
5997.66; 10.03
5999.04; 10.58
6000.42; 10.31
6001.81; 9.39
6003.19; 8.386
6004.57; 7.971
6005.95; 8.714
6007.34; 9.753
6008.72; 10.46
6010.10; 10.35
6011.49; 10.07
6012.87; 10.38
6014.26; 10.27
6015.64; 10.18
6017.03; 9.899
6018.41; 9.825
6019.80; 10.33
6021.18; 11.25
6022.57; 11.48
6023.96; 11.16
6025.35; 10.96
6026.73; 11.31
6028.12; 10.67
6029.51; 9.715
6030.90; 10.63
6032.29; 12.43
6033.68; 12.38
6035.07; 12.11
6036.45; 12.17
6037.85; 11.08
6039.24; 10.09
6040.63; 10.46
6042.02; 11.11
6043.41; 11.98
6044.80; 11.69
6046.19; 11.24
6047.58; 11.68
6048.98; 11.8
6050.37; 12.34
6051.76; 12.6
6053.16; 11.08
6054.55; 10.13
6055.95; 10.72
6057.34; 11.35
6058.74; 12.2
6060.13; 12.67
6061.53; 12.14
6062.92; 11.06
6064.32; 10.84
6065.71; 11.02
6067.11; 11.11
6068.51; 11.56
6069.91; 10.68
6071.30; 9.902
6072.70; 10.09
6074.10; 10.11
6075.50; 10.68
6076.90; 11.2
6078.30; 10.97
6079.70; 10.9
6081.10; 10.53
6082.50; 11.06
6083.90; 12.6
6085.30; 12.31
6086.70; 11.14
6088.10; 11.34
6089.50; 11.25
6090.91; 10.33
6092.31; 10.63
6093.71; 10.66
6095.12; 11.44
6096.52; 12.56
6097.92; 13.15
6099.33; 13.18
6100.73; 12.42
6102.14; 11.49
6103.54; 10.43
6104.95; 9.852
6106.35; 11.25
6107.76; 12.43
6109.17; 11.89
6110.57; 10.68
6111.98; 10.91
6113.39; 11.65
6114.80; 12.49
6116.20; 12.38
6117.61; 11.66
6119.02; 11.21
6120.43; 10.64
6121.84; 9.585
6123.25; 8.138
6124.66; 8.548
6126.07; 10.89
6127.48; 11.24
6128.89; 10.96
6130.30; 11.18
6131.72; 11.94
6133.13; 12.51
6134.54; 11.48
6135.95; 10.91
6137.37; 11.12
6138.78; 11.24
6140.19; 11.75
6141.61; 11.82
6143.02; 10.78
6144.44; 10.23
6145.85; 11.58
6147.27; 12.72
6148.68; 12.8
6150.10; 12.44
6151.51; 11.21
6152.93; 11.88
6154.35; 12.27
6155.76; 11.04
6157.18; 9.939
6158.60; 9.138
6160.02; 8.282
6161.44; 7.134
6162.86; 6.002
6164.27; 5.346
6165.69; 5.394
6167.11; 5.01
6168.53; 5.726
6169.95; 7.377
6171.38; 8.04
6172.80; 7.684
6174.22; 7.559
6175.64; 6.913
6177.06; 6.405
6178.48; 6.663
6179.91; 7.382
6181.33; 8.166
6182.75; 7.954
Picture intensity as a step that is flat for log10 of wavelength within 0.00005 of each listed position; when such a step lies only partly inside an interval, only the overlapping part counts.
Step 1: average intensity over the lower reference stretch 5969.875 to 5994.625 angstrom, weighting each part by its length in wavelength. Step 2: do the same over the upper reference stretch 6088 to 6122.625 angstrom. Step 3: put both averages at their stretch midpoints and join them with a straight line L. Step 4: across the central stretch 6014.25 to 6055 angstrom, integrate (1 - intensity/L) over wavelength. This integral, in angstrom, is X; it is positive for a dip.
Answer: -4.9 angstrom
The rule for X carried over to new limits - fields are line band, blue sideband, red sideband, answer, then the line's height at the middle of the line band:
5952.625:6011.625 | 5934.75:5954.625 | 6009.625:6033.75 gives 3.81 angstrom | 9.5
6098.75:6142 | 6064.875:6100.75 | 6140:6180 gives -4.64 angstrom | 10.1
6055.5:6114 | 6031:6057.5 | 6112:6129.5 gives -0.98 angstrom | 11.1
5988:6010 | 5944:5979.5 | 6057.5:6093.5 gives -1.81 angstrom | 9.07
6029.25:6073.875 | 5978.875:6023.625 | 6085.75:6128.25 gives -3.40 angstrom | 10.5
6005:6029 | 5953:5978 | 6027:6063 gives -0.40 angstrom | 10.2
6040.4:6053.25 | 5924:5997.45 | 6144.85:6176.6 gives -4.35 angstrom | 8.71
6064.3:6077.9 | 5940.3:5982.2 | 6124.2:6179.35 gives -2.58 angstrom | 9.01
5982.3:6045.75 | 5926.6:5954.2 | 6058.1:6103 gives -3.27 angstrom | 9.92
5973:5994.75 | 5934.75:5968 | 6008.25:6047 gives 1.03 angstrom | 9.4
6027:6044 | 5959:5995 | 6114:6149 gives -2.92 angstrom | 9.59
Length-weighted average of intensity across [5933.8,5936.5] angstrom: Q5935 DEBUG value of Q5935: 7.61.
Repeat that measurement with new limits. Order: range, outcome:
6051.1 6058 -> 11.2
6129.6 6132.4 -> 11.5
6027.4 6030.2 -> 10.2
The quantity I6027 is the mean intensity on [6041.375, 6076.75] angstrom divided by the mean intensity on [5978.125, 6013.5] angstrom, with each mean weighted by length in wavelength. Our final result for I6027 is 1.2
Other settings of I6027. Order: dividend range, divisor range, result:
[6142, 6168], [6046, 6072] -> 0.85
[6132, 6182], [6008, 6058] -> 0.85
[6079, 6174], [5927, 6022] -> 1.18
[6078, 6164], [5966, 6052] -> 1.10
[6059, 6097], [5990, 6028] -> 1.09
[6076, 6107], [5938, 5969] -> 1.37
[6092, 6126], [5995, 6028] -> 1.10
